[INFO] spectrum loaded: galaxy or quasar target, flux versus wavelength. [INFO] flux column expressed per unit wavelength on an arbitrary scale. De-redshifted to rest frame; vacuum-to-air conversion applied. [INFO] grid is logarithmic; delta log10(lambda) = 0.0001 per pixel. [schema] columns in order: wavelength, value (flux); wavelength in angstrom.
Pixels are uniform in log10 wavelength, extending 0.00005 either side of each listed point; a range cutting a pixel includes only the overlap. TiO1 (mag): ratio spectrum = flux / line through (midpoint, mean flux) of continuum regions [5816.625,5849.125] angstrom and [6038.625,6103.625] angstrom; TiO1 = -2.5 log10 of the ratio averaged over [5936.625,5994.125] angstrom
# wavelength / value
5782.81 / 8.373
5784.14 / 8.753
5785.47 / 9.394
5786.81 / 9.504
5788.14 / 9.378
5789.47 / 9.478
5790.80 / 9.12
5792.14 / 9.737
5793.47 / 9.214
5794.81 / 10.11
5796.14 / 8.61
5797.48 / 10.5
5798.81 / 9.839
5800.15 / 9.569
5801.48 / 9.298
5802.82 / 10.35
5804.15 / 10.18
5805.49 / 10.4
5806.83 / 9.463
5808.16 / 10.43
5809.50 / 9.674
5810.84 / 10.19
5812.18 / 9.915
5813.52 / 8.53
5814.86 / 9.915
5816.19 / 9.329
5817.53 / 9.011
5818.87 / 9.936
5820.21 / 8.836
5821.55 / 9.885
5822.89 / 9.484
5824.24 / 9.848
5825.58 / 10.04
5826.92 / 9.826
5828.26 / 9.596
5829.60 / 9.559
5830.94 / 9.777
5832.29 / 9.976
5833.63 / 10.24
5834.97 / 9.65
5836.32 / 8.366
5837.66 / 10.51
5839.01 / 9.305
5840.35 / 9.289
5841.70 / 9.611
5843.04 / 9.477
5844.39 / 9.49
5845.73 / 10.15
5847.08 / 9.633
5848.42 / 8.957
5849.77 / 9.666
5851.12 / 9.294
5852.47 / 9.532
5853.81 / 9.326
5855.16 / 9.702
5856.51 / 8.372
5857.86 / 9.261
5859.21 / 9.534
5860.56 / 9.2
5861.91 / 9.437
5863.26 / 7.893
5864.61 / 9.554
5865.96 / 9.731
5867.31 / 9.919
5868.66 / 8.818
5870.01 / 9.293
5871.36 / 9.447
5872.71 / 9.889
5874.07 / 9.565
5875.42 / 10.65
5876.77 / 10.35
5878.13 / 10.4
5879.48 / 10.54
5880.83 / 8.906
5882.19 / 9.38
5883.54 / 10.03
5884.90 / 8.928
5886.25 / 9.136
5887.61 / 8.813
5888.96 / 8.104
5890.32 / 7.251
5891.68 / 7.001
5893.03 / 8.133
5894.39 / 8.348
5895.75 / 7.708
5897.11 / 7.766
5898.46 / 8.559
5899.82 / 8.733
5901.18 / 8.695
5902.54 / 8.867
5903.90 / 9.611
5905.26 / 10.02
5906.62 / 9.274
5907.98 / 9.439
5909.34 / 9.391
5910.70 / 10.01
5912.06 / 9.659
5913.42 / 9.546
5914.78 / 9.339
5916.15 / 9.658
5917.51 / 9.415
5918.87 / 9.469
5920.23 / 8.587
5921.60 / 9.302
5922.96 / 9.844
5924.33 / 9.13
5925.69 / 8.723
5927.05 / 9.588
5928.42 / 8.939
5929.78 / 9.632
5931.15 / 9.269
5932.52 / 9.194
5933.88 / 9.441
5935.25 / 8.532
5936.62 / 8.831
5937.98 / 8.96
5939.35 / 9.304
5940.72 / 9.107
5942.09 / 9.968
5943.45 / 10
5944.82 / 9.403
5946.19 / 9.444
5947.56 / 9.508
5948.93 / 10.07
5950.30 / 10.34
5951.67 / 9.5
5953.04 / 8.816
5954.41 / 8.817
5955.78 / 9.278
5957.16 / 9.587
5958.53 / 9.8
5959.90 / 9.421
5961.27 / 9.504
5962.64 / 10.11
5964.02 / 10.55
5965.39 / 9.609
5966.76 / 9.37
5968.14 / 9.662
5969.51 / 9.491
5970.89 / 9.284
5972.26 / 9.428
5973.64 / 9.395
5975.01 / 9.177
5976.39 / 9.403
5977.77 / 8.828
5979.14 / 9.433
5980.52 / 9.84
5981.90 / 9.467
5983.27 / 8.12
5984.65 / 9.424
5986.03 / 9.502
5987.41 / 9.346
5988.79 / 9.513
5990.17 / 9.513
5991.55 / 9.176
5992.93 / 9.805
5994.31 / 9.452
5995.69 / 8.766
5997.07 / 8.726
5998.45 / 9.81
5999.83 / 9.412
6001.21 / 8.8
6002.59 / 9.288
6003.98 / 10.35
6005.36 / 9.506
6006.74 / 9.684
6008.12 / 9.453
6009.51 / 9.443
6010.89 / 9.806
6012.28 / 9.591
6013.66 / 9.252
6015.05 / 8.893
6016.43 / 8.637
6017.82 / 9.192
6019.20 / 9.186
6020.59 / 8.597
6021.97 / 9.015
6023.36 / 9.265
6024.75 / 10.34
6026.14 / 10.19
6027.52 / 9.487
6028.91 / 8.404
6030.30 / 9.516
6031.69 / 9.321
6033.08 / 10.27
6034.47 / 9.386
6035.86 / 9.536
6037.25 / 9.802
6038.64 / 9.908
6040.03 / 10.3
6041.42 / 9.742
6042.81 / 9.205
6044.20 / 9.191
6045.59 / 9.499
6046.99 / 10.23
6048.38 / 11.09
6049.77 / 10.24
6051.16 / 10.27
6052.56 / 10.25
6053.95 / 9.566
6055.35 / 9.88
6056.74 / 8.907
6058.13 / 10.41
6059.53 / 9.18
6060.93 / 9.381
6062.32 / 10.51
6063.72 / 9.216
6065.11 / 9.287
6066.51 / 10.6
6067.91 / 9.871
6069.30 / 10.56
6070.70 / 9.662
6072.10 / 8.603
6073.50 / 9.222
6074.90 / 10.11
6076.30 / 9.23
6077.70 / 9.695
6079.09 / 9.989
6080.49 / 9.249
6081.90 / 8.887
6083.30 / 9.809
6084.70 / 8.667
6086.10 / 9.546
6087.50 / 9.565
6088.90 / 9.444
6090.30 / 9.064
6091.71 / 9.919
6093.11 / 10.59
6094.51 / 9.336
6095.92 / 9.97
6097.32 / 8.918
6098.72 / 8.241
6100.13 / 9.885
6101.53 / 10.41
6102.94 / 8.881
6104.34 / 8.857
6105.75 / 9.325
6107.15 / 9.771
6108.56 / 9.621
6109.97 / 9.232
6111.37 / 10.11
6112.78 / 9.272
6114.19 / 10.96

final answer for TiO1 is 0.02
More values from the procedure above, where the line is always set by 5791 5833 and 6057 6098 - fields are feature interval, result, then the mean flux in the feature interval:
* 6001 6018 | 0.03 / 9.4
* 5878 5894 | 0.10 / 8.83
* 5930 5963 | 0.03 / 9.42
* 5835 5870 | 0.04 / 9.36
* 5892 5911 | 0.10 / 8.84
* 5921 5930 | 0.04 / 9.3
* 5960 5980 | 0.01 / 9.52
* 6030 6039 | -0.01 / 9.67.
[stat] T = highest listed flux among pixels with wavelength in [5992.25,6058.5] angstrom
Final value 11.09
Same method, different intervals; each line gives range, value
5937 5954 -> 10.34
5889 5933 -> 10.02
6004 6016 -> 9.806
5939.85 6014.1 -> 10.55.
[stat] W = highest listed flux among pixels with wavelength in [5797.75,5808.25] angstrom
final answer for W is 10.43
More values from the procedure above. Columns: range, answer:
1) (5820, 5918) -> 10.65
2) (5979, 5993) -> 9.84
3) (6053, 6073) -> 10.6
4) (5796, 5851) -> 10.51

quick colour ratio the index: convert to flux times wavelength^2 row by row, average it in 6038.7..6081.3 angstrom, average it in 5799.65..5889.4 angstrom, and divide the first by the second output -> 1.10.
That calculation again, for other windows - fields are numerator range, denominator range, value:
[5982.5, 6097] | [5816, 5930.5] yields 1.08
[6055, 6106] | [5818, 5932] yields 1.10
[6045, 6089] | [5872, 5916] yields 1.13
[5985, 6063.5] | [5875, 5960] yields 1.07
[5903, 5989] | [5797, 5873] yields 1.02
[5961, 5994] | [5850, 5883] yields 1.03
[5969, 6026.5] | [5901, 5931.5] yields 1.02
